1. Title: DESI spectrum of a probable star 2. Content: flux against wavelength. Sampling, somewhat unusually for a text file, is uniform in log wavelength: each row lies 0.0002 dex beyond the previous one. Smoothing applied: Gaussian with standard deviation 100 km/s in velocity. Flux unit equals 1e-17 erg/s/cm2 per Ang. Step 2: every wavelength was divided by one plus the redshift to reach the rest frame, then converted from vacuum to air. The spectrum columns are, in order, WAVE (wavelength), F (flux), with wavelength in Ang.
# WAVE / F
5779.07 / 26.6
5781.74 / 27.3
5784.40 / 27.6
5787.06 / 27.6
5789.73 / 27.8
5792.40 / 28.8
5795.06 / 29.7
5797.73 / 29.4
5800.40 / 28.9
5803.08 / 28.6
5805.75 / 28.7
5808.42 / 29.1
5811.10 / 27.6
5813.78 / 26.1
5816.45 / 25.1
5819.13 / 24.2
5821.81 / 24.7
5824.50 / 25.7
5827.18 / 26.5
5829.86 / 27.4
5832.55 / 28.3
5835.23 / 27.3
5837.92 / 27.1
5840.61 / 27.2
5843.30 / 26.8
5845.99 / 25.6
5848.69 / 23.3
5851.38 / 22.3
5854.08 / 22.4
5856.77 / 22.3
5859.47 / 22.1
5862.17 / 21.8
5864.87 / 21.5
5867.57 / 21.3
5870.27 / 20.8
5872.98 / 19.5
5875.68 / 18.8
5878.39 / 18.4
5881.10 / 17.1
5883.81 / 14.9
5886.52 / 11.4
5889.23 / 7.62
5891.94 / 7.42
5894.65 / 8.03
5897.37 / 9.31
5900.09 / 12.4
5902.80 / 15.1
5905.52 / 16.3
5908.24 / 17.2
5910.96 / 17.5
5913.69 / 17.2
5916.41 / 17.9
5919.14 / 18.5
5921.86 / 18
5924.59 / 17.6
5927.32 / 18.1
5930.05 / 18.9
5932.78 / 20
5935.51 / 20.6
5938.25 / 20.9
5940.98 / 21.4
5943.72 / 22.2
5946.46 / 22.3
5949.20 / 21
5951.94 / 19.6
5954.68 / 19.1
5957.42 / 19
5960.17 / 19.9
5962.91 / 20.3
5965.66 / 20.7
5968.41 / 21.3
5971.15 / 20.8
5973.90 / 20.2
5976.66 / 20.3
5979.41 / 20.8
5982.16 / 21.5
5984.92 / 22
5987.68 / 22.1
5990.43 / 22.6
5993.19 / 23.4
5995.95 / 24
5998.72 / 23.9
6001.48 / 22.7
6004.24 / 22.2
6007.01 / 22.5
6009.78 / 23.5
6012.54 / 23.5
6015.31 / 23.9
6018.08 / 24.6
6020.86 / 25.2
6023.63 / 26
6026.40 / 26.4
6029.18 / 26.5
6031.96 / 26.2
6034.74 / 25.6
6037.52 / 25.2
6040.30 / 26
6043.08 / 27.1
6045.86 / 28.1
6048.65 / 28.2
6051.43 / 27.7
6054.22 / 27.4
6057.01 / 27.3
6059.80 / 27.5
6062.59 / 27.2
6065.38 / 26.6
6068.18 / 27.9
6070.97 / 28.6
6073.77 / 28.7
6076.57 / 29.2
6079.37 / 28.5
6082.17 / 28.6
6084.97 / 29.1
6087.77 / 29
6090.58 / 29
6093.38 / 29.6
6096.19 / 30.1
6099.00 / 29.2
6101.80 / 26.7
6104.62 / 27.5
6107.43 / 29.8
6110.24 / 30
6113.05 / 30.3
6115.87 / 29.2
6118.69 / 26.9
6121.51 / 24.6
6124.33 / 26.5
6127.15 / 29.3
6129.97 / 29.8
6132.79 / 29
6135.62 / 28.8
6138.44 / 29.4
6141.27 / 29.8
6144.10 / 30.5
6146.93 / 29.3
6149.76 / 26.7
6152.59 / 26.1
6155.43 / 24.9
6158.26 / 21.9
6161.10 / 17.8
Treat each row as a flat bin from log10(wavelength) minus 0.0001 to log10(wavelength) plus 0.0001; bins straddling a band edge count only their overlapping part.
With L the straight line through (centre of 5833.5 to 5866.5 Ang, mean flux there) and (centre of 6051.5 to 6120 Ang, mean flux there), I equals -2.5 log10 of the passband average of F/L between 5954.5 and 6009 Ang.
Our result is 0.23 mag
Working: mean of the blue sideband 24.2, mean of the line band 21.5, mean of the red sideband 28.5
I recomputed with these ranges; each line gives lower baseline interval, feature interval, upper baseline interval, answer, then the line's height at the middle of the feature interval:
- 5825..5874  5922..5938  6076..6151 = 0.32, 25.5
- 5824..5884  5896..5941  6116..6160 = 0.36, 24.1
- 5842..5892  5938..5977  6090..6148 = 0.11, 22.9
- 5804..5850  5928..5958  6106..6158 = 0.31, 27.2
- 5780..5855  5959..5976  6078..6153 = 0.33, 27.8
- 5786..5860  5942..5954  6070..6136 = 0.28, 27.5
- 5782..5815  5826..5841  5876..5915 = -0.19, 23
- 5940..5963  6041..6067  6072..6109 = -0.03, 26.7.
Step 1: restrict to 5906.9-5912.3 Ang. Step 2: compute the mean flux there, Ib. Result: 17.4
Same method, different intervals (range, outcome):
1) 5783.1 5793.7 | 27.9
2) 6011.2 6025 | 24.6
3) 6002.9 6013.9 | 22.9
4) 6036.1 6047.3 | 26.6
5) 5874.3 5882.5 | 18.1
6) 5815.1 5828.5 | 25.2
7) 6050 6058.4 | 27.5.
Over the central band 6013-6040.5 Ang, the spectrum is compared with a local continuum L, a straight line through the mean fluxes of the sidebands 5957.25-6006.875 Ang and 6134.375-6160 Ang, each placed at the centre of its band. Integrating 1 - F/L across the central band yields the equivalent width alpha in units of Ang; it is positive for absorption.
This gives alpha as -2.7 Ang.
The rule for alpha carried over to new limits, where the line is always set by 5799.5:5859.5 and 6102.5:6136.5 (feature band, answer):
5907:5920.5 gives 4.6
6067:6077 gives -0.2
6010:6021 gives 1.4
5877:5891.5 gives 7.1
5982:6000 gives 3.0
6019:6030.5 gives 0.7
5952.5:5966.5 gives 3.8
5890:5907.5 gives 9.9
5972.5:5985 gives 2.9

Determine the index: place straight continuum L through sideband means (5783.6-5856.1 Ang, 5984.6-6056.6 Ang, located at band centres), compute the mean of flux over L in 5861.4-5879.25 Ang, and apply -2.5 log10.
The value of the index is 0.281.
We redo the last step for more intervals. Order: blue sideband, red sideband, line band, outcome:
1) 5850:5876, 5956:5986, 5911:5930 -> 0.170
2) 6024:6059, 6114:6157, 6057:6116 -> -0.048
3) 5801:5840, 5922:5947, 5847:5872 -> 0.121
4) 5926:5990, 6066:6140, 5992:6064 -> -0.042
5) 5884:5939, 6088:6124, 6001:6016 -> -0.052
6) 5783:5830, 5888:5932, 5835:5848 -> -0.147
